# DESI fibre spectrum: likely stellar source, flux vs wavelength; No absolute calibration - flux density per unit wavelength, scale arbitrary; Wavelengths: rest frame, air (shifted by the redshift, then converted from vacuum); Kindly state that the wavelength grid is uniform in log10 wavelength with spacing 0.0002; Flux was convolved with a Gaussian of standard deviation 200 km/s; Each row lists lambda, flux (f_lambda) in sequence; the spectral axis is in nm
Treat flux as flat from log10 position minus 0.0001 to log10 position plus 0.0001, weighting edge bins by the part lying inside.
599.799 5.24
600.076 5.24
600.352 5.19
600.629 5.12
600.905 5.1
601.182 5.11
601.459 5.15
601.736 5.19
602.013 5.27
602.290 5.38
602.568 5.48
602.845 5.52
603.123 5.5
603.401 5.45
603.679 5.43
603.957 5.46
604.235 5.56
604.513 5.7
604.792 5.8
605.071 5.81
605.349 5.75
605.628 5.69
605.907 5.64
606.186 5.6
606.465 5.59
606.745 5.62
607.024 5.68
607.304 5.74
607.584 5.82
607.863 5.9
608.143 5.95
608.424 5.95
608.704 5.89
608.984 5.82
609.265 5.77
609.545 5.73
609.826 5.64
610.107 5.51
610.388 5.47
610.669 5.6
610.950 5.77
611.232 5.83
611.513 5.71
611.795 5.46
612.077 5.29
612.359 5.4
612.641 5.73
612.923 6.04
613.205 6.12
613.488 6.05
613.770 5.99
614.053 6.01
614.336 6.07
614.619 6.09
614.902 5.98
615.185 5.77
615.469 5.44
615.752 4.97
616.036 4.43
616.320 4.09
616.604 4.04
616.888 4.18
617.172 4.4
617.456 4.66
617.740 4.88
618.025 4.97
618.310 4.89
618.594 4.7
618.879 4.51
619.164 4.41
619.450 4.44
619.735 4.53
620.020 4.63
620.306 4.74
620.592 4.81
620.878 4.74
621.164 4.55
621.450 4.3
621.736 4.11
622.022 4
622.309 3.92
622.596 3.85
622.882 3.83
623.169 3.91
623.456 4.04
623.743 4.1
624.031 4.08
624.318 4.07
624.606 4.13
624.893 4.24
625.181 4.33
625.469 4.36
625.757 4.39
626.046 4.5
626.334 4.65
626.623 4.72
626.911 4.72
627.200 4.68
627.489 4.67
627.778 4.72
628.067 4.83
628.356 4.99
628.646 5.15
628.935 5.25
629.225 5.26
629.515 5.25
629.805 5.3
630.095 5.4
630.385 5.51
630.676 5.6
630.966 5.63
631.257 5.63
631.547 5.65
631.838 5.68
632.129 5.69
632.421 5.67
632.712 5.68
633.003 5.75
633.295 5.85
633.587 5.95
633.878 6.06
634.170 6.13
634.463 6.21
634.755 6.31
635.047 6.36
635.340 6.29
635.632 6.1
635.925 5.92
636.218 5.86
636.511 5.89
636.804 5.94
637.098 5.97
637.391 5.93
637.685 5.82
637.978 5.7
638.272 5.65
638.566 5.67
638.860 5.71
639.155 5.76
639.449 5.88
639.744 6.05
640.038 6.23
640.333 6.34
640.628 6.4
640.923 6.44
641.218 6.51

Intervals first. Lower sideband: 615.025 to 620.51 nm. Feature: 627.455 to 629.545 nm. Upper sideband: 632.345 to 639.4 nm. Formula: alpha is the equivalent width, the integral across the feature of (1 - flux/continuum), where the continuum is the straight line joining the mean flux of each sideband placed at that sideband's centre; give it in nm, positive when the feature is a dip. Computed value 0.15 nm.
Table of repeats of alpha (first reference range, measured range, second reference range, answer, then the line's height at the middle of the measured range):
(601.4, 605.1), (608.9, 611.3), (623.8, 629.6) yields -0.20 nm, 5.23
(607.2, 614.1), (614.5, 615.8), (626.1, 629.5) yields -0.04 nm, 5.53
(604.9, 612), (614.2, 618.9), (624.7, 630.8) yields 0.36 nm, 5.36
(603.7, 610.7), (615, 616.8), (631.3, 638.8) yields 0.30 nm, 5.77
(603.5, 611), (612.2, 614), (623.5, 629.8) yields -0.17 nm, 5.38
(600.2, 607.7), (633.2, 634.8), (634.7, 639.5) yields -0.05 nm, 5.88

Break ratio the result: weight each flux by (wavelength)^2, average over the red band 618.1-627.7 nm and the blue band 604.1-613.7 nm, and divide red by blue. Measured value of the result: 0.80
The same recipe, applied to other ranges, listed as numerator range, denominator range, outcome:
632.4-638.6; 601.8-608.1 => 1.17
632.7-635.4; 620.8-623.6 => 1.53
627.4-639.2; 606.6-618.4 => 1.11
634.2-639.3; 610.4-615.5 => 1.11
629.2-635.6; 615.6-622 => 1.33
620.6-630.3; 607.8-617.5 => 0.86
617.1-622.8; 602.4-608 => 0.84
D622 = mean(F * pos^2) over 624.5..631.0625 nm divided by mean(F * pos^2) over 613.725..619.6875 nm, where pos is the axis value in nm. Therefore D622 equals 1.02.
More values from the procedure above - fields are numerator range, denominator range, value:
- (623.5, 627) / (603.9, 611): 0.81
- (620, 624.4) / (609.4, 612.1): 0.78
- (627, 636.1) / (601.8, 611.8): 1.07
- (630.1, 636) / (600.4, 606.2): 1.19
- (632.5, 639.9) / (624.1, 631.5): 1.25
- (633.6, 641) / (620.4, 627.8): 1.45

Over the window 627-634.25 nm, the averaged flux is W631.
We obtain 5.43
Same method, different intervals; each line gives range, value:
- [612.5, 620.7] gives 5.09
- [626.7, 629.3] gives 4.91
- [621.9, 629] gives 4.4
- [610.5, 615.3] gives 5.82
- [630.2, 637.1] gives 5.88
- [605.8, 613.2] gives 5.71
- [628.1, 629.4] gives 5.14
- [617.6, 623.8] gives 4.41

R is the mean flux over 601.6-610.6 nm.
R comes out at 5.64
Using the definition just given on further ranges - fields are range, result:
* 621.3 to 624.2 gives 4.02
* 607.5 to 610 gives 5.83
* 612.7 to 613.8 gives 6.04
